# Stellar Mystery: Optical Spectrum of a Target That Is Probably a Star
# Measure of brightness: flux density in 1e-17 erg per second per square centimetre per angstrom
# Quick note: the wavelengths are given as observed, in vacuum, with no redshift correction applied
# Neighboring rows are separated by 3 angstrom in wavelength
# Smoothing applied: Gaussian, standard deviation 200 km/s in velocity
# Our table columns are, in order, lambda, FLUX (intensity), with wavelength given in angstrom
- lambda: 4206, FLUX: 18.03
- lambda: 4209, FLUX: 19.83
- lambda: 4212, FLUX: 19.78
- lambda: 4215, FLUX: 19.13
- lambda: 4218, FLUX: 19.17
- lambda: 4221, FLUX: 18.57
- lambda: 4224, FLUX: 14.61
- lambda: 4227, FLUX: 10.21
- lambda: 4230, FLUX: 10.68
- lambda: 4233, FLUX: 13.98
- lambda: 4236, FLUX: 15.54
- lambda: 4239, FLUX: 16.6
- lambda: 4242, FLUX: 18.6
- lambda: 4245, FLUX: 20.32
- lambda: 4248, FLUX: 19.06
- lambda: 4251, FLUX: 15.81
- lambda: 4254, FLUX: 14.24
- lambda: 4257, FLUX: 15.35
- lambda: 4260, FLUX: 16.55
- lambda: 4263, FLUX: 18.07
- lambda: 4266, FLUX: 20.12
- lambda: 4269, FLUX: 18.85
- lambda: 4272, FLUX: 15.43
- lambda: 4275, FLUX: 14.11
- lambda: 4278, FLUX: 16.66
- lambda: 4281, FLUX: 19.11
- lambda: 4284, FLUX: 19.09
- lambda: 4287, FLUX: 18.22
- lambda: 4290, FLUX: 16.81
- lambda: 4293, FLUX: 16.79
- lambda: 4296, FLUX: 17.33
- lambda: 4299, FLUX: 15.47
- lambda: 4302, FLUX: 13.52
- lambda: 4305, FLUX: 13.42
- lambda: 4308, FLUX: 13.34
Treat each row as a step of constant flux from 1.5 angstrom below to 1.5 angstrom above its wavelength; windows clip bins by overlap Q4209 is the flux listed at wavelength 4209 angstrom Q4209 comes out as 19.83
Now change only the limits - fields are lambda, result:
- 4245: 20.32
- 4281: 19.11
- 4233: 13.98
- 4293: 16.79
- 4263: 18.07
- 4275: 14.11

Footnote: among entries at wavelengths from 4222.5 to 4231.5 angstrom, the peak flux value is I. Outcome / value 14.61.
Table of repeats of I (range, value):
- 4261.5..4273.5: 20.12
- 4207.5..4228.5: 19.83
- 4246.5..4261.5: 19.06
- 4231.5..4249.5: 20.32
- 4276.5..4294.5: 19.11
